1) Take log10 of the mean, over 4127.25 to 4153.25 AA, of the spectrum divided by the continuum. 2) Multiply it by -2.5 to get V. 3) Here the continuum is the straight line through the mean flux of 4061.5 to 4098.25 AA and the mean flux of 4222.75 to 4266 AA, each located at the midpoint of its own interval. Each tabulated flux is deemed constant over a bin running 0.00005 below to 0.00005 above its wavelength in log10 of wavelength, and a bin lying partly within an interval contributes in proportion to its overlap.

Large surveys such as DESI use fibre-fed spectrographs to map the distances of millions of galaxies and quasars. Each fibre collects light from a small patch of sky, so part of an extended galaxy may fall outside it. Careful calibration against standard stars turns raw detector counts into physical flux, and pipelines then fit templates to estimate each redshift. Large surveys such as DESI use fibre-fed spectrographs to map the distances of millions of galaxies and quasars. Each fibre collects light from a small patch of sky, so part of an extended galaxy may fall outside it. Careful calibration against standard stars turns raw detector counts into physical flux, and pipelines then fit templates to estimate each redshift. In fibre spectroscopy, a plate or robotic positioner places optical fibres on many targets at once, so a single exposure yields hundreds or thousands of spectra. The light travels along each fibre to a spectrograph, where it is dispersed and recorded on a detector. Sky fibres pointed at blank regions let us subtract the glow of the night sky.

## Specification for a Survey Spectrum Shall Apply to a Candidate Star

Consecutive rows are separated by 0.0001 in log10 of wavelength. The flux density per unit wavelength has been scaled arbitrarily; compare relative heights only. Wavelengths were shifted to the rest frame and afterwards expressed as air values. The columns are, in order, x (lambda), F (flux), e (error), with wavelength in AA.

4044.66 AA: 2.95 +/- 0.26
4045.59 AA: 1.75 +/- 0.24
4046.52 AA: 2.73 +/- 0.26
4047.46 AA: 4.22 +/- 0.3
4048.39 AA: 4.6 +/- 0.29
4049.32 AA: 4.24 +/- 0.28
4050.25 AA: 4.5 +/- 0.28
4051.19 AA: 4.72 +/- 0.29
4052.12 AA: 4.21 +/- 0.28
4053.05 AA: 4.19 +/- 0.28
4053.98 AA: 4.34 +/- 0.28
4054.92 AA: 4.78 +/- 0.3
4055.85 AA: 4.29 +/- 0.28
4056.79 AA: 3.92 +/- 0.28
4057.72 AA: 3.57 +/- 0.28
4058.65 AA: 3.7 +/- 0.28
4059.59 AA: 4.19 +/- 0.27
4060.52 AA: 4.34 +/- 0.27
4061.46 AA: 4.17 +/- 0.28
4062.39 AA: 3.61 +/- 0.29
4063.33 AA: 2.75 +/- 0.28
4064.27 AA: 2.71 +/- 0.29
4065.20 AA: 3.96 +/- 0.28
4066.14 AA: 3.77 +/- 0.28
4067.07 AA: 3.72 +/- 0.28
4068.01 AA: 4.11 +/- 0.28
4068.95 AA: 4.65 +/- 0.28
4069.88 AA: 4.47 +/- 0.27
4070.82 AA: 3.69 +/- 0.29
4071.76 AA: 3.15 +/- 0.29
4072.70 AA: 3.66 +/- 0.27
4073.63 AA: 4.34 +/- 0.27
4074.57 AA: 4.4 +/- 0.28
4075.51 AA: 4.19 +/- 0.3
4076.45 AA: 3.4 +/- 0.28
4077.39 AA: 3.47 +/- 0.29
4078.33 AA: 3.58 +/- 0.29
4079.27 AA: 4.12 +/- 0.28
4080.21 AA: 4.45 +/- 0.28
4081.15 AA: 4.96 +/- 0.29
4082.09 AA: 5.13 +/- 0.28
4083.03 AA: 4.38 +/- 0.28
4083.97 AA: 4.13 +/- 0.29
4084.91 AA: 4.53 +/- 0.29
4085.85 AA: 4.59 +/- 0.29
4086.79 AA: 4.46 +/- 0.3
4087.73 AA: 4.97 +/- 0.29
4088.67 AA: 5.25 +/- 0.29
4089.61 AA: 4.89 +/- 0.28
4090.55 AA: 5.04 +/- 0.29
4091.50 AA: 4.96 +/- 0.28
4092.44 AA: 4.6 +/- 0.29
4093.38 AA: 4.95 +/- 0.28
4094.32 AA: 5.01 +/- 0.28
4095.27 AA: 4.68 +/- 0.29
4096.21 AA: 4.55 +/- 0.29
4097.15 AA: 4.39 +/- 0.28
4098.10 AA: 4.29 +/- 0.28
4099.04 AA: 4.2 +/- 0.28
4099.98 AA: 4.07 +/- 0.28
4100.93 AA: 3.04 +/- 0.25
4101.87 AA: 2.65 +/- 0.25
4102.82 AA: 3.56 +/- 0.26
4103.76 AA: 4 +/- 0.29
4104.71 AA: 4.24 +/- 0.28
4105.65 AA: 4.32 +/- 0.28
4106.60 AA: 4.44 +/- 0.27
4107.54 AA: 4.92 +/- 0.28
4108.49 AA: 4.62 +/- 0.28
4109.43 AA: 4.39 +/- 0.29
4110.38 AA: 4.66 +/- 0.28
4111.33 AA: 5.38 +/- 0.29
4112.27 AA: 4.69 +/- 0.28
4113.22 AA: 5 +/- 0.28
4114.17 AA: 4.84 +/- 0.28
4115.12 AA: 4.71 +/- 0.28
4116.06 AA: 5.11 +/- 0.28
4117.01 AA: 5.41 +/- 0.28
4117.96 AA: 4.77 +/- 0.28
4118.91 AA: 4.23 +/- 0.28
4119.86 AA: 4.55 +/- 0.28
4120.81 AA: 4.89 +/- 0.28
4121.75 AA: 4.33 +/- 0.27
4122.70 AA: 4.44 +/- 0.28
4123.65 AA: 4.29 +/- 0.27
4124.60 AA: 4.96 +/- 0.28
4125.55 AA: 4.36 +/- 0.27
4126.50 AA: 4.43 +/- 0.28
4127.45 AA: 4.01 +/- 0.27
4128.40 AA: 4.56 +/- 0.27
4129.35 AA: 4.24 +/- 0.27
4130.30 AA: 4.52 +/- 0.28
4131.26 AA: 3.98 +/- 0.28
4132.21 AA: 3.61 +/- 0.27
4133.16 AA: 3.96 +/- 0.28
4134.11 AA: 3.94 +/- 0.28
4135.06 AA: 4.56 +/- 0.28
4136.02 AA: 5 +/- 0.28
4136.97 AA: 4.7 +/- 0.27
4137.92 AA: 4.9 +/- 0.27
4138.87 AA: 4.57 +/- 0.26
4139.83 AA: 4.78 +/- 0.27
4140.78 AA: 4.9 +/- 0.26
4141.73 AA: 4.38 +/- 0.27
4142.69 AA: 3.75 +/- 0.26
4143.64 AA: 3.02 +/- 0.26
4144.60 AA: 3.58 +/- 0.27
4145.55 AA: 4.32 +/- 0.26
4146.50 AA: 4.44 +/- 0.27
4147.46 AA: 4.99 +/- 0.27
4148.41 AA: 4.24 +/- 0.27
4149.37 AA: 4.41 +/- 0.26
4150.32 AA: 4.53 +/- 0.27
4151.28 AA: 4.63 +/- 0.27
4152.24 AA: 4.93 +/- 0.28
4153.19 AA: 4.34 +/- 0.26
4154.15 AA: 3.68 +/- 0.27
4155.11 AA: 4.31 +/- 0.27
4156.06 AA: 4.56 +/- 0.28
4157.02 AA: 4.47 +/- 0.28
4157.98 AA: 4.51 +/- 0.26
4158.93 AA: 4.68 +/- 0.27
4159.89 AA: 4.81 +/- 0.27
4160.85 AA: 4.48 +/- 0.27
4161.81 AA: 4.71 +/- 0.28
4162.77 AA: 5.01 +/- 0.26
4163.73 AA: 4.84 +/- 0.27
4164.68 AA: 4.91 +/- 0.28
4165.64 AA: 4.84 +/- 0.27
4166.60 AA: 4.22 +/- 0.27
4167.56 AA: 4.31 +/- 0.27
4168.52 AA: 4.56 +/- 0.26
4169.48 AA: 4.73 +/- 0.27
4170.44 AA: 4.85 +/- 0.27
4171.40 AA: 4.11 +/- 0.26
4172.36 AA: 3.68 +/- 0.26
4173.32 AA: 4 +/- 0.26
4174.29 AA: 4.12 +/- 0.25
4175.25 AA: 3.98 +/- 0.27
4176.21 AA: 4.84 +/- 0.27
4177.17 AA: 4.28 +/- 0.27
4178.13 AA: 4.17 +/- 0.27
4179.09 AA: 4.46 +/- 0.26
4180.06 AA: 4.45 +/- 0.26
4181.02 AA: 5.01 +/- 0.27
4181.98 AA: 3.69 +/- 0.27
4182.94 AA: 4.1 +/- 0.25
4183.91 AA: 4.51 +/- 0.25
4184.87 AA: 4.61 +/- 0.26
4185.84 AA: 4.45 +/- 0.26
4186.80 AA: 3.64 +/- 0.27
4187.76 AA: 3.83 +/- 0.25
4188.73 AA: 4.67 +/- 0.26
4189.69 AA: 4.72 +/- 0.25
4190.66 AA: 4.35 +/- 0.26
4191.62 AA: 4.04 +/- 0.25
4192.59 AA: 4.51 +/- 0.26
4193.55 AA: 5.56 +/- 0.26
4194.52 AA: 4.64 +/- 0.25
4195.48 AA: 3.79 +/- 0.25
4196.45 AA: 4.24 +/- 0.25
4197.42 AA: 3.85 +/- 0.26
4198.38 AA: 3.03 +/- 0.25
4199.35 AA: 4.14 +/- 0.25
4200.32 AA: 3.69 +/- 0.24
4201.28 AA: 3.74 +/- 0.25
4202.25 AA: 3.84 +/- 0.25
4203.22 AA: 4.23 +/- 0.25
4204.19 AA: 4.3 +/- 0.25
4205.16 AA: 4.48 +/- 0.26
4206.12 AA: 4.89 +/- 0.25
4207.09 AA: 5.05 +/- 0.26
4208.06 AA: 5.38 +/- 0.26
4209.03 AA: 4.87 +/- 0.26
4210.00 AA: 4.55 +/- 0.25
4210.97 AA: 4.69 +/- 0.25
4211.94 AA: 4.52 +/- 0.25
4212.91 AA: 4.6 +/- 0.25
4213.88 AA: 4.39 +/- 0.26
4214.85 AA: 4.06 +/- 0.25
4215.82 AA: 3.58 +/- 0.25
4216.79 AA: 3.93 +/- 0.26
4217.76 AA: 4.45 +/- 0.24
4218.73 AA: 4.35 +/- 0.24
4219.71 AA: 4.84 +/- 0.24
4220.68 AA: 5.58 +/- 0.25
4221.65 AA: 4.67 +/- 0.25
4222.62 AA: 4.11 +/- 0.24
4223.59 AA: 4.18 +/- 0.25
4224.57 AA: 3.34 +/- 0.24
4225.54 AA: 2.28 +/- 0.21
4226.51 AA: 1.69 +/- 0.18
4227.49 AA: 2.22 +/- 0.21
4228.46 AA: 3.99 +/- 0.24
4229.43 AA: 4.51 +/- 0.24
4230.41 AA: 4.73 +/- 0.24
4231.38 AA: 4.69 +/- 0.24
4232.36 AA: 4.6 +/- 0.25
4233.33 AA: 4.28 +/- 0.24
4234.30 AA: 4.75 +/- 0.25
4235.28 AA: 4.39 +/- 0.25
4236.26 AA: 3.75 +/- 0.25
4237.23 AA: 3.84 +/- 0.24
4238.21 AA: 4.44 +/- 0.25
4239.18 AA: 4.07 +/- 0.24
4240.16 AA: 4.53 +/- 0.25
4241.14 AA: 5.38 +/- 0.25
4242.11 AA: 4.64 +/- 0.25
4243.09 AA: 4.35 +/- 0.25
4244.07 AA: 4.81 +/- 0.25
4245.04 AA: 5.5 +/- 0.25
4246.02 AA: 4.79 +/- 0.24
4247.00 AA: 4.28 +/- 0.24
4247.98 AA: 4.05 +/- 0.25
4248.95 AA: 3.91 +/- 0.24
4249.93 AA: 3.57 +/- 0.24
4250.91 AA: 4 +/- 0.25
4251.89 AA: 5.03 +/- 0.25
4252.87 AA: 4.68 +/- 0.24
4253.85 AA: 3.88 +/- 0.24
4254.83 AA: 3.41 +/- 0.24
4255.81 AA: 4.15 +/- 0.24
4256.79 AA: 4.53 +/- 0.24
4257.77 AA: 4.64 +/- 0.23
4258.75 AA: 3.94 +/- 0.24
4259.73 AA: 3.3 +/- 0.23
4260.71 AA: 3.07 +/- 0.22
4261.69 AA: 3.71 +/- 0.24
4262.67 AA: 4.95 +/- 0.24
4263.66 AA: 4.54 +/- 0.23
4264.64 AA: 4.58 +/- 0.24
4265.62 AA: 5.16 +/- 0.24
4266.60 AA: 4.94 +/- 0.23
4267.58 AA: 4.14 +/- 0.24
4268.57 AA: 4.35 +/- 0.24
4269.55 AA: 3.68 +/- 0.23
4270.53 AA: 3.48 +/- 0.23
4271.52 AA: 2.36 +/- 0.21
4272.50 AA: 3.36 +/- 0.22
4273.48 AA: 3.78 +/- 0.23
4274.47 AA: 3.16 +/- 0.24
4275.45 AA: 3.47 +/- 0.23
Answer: -0.03 mag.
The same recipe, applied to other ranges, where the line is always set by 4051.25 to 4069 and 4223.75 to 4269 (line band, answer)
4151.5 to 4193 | -0.08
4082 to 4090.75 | -0.18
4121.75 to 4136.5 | -0.07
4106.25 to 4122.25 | -0.19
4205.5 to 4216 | -0.12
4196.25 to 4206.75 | 0.02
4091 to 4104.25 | -0.06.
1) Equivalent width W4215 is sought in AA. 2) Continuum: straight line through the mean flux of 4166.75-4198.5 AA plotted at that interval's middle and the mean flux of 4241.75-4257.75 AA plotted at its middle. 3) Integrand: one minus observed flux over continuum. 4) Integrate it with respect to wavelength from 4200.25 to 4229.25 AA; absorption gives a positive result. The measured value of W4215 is 1.1 AA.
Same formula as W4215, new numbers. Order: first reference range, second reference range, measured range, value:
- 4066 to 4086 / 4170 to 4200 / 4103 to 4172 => -4.8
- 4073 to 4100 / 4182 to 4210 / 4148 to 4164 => -0.6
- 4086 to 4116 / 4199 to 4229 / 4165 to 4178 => -0.2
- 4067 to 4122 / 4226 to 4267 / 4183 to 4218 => -0.2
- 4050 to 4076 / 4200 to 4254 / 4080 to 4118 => -4.7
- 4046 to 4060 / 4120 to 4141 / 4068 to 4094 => -0.8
